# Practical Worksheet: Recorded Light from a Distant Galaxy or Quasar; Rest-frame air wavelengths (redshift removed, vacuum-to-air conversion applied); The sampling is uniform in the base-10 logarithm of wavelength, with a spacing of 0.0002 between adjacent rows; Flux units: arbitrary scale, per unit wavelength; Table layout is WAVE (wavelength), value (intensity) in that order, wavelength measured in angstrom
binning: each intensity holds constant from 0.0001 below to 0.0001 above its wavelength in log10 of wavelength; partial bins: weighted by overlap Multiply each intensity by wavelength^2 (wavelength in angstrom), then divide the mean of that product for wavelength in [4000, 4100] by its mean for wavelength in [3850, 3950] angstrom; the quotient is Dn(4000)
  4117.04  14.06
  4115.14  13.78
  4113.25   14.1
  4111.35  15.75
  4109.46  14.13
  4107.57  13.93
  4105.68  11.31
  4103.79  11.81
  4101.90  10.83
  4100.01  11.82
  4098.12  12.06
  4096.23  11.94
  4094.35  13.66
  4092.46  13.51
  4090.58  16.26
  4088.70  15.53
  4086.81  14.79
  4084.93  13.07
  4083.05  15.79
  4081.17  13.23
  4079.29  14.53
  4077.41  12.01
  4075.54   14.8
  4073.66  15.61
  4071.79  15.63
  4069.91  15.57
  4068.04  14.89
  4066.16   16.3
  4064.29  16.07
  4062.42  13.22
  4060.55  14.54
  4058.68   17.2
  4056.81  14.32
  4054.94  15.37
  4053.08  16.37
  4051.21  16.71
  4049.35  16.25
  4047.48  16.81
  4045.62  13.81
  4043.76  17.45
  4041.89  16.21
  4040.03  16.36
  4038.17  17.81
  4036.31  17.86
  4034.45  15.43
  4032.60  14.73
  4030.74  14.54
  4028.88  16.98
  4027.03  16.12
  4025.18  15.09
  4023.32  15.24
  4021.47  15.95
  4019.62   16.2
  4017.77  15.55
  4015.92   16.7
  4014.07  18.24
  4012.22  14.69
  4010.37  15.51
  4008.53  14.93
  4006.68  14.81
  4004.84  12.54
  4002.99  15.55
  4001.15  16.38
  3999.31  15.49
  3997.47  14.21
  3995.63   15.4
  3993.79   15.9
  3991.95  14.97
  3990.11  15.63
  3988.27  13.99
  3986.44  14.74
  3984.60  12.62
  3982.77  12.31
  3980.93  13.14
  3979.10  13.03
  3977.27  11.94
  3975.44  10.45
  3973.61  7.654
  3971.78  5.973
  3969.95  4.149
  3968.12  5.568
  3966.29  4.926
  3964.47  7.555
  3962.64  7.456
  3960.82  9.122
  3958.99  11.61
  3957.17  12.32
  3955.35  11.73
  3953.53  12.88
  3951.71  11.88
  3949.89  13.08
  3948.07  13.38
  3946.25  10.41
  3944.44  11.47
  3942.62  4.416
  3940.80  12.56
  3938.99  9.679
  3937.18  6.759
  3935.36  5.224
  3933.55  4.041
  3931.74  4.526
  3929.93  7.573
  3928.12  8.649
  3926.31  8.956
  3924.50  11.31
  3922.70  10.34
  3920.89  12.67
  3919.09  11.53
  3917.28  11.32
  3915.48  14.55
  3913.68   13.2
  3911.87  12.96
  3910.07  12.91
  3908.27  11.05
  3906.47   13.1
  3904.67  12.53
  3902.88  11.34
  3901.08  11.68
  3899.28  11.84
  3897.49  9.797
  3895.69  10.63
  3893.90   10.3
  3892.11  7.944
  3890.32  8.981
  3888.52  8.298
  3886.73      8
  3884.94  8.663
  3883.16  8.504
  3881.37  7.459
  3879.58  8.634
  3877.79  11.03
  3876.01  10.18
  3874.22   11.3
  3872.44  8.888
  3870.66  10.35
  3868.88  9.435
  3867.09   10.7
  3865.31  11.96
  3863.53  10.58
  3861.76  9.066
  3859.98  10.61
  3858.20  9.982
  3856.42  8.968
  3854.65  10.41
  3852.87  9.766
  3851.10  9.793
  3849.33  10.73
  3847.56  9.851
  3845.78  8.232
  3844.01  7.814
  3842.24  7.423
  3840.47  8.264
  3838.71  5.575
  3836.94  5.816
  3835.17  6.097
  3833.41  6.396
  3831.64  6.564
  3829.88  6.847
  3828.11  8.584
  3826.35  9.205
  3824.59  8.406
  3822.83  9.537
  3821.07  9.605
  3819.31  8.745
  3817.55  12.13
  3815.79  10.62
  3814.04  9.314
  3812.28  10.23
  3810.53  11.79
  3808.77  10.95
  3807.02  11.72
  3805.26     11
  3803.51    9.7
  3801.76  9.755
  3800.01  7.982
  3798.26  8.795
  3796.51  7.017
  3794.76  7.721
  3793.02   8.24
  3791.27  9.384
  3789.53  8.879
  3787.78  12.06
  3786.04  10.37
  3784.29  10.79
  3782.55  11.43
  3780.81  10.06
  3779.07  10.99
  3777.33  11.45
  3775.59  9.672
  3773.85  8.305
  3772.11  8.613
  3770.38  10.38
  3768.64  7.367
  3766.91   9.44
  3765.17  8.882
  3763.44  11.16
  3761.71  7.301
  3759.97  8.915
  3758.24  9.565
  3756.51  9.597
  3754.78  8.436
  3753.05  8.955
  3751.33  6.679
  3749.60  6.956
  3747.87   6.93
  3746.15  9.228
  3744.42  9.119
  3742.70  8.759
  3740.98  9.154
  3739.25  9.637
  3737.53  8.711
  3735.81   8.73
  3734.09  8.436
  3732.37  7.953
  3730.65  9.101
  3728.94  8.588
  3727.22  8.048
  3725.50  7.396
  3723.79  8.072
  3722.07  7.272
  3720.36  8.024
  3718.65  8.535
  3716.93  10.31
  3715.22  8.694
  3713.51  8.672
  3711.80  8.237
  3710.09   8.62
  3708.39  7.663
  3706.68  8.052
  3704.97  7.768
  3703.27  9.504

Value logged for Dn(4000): 1.6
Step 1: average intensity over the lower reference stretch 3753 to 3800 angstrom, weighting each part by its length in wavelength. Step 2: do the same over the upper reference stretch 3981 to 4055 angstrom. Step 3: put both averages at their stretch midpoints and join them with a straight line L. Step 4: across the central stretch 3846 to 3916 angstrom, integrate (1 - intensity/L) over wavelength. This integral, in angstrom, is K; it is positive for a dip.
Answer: 9.8 angstrom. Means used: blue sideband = 9.38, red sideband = 15.5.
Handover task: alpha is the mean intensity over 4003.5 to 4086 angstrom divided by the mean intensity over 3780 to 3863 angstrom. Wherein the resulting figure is 1.7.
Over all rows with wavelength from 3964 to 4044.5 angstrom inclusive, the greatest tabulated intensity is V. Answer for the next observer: 18.24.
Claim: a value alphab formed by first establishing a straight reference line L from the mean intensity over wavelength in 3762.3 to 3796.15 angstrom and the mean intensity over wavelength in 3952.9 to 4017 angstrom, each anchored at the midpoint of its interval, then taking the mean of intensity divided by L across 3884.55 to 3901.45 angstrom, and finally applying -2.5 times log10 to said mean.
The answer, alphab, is 0.17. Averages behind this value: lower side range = 9.69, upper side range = 12.4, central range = 9.58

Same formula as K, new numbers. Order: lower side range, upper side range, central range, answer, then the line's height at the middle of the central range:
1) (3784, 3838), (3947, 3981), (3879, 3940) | -1.9 angstrom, 9.57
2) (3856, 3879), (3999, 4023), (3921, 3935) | 4.9 angstrom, 12.5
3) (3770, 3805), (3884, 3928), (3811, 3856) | 6.4 angstrom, 10.1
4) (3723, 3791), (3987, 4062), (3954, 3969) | 5.5 angstrom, 14.1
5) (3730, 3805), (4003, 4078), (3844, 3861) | 2.2 angstrom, 11.1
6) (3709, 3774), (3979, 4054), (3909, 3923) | 0.5 angstrom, 12.9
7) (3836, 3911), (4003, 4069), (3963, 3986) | 7.4 angstrom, 13.5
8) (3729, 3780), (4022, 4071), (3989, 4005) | -0.6 angstrom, 14.6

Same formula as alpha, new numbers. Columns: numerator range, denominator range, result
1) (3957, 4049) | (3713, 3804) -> 1.53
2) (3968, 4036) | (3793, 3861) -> 1.56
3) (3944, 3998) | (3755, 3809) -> 1.18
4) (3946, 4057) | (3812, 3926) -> 1.40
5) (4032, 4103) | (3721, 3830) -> 1.62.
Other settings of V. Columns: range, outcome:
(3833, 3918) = 14.55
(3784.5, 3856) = 12.13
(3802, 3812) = 11.79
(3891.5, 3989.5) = 14.74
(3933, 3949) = 13.38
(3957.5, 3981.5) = 13.14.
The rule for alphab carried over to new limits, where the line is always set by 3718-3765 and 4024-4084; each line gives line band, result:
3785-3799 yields 0.06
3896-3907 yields 0.05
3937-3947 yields 0.36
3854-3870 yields 0.10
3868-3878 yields 0.13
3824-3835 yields 0.36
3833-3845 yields 0.49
